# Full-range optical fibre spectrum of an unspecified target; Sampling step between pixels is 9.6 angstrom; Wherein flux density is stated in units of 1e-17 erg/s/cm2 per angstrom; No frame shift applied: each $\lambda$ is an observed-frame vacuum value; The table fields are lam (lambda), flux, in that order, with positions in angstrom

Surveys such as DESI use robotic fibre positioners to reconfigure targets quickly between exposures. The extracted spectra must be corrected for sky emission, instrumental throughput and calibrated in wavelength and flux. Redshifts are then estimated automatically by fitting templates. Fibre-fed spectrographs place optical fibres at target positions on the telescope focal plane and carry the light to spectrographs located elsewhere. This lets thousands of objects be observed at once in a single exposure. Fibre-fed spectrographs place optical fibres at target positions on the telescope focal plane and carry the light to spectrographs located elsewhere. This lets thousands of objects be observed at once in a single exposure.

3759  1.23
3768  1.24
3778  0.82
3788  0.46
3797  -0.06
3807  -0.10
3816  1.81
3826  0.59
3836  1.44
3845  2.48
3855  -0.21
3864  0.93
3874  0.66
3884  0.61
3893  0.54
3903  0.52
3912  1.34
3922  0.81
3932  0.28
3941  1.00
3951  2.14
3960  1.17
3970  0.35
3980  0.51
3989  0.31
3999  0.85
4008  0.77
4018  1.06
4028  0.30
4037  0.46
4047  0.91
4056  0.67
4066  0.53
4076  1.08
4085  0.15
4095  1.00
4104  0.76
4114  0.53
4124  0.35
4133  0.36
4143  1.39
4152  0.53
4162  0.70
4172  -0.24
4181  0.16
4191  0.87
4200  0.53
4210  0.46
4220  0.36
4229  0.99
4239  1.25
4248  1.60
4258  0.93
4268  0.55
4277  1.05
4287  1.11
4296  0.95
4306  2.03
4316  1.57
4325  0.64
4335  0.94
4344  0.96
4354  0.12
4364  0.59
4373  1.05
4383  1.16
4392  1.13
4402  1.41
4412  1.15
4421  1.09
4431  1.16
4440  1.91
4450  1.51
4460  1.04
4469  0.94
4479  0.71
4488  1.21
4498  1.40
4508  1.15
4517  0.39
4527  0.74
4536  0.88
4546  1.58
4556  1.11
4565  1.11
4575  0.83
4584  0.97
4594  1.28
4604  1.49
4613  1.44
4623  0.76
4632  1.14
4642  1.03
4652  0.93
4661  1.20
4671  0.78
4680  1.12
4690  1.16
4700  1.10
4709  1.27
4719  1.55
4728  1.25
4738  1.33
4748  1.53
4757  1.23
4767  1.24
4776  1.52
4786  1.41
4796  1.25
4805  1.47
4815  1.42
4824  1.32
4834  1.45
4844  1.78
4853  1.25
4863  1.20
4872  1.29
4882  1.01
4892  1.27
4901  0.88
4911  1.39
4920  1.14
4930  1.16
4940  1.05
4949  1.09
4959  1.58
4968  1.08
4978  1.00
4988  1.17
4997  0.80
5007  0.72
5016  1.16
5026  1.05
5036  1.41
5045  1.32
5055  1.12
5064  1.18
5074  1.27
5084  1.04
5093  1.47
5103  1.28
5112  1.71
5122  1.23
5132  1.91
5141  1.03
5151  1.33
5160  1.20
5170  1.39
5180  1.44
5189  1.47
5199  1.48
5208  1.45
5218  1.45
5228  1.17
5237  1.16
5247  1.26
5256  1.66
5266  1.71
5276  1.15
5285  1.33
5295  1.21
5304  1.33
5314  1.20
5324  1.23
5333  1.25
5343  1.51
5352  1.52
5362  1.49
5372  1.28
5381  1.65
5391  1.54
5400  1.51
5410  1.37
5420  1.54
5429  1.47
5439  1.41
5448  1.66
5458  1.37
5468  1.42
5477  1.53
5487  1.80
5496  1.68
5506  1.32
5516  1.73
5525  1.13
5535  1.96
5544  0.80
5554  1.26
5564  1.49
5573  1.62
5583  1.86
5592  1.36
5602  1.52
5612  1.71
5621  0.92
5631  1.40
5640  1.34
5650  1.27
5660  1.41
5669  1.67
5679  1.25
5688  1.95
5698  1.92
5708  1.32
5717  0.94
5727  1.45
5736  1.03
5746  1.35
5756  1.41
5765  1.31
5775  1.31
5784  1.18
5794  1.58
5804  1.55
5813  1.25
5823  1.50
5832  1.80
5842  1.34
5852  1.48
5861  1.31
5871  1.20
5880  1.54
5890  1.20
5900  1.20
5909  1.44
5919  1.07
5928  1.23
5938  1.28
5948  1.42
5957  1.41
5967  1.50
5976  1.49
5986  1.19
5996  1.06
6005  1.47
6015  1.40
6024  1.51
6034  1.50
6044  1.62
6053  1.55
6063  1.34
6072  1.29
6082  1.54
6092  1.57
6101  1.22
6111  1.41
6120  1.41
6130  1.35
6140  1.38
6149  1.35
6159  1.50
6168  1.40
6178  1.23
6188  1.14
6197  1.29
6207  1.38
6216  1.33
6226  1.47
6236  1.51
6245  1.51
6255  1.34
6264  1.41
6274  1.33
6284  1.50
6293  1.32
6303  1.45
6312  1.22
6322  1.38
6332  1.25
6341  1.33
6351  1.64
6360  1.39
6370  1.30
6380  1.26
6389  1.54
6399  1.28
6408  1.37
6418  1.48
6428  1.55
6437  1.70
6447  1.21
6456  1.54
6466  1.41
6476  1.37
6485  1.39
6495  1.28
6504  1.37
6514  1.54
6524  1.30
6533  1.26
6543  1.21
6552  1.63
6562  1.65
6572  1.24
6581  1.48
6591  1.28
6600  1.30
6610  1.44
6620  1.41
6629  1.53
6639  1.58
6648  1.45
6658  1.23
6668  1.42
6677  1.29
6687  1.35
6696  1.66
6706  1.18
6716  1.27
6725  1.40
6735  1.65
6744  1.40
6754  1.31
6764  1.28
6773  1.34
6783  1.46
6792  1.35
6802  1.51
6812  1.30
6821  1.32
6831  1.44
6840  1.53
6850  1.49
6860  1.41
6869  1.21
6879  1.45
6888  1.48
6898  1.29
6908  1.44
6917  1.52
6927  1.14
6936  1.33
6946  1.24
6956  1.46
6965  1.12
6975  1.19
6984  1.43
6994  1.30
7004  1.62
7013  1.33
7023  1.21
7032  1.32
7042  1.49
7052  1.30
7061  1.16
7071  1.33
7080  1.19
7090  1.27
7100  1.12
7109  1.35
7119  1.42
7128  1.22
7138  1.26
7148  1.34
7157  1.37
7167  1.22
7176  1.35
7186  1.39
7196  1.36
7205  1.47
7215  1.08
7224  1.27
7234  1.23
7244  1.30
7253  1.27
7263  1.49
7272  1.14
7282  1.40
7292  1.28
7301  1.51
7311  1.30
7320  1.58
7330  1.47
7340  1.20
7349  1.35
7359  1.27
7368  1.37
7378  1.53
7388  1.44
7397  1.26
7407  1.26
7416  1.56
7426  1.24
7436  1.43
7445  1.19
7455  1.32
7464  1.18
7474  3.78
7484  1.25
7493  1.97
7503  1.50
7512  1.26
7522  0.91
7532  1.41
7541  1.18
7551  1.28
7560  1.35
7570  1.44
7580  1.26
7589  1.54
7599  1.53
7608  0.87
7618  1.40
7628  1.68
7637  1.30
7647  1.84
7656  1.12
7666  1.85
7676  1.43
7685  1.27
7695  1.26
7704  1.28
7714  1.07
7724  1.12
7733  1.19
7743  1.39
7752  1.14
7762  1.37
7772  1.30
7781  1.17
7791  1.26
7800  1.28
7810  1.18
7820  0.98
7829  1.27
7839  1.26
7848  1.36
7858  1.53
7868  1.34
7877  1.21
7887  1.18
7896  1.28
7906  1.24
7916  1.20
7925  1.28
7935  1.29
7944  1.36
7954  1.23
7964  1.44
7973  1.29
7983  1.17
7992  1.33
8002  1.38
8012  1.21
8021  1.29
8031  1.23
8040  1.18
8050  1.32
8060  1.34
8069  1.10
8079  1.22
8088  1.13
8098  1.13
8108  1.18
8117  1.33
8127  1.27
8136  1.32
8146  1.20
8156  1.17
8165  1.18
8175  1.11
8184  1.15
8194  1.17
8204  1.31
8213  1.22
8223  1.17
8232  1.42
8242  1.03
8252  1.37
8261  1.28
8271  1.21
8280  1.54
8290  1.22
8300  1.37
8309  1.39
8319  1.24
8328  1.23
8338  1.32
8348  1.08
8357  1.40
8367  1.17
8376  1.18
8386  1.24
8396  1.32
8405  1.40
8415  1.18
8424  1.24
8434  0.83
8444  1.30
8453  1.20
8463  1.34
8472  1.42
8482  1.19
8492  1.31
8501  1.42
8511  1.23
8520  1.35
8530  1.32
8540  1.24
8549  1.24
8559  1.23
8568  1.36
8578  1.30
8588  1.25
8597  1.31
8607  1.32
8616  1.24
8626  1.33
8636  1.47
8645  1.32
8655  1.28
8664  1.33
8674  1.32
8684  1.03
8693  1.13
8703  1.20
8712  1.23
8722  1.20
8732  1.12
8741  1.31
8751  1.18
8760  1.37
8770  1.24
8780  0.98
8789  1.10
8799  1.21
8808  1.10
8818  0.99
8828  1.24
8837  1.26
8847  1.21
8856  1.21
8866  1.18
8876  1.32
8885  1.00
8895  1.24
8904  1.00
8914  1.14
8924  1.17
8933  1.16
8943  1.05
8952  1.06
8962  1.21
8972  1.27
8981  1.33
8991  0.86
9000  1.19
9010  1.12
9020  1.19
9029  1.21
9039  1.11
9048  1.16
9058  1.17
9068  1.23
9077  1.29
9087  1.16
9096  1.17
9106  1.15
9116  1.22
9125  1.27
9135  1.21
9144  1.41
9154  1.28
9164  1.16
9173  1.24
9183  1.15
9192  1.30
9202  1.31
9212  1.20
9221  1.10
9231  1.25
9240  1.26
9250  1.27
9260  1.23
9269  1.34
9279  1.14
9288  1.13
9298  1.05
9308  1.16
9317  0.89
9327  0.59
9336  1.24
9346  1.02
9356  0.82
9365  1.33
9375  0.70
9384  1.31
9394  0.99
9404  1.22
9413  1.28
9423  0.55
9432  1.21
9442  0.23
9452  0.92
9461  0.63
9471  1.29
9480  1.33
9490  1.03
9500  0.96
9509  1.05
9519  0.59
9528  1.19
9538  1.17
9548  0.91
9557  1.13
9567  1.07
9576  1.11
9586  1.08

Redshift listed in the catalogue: 0.14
